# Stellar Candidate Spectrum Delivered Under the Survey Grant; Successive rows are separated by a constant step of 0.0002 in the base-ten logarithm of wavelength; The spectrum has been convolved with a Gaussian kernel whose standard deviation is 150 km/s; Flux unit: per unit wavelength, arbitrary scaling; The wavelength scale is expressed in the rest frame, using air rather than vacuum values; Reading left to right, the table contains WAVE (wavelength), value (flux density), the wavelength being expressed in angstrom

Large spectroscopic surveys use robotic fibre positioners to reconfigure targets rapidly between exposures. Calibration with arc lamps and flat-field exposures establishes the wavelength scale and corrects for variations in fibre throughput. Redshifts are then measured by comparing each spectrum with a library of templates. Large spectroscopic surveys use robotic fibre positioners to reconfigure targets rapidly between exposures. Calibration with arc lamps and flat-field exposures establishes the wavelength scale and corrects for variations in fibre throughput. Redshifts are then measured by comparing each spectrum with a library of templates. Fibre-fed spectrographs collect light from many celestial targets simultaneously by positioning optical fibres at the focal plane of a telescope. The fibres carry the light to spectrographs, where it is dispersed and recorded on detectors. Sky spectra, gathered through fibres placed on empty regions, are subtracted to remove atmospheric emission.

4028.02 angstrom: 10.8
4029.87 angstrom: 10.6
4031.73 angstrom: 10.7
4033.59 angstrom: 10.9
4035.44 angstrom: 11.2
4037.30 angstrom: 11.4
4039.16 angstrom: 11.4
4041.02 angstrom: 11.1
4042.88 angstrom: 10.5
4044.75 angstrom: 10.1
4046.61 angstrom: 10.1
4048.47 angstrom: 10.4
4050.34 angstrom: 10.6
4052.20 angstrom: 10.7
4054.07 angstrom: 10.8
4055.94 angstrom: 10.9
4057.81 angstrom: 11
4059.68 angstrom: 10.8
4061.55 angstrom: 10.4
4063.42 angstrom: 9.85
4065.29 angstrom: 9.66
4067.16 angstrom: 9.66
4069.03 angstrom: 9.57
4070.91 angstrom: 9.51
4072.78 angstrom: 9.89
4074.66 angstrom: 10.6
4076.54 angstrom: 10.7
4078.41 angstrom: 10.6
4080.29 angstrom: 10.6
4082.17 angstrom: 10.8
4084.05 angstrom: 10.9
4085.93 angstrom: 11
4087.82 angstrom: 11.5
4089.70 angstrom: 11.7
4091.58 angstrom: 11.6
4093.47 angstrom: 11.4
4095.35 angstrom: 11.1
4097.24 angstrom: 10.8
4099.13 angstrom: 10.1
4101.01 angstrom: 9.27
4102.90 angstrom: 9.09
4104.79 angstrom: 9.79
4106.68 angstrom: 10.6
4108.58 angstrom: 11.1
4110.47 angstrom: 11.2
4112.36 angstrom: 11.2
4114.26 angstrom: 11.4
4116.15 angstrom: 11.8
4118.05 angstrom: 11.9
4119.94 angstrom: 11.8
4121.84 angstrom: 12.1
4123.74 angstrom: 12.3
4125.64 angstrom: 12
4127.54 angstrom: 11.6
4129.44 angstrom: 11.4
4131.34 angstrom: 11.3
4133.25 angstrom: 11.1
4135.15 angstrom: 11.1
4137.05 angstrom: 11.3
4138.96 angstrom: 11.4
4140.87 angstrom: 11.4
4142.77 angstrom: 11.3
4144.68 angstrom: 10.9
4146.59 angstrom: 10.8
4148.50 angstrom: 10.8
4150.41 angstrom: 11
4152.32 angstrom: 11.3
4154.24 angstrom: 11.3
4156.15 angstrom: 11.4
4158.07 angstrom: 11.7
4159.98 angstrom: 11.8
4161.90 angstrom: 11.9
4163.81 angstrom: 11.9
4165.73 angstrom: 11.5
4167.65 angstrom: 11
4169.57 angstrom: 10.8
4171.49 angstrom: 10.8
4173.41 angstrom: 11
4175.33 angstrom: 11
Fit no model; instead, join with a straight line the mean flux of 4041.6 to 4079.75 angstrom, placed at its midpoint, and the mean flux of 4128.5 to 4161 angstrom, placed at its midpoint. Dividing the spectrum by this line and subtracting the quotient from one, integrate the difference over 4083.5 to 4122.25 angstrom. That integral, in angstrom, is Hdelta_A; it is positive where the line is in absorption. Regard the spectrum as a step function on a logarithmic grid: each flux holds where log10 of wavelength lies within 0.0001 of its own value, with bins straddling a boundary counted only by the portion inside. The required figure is -0.8 angstrom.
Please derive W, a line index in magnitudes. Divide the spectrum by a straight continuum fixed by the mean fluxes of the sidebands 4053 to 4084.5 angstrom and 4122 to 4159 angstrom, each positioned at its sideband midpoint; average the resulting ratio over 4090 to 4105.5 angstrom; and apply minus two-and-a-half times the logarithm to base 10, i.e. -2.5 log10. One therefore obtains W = 0.03 mag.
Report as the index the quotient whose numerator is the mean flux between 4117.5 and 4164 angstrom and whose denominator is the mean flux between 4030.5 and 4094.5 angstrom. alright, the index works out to 1.07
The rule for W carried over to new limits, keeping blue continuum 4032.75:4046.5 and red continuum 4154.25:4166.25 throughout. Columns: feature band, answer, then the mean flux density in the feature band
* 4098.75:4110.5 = 0.12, 10.1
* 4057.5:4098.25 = 0.05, 10.6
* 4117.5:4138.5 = -0.01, 11.6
